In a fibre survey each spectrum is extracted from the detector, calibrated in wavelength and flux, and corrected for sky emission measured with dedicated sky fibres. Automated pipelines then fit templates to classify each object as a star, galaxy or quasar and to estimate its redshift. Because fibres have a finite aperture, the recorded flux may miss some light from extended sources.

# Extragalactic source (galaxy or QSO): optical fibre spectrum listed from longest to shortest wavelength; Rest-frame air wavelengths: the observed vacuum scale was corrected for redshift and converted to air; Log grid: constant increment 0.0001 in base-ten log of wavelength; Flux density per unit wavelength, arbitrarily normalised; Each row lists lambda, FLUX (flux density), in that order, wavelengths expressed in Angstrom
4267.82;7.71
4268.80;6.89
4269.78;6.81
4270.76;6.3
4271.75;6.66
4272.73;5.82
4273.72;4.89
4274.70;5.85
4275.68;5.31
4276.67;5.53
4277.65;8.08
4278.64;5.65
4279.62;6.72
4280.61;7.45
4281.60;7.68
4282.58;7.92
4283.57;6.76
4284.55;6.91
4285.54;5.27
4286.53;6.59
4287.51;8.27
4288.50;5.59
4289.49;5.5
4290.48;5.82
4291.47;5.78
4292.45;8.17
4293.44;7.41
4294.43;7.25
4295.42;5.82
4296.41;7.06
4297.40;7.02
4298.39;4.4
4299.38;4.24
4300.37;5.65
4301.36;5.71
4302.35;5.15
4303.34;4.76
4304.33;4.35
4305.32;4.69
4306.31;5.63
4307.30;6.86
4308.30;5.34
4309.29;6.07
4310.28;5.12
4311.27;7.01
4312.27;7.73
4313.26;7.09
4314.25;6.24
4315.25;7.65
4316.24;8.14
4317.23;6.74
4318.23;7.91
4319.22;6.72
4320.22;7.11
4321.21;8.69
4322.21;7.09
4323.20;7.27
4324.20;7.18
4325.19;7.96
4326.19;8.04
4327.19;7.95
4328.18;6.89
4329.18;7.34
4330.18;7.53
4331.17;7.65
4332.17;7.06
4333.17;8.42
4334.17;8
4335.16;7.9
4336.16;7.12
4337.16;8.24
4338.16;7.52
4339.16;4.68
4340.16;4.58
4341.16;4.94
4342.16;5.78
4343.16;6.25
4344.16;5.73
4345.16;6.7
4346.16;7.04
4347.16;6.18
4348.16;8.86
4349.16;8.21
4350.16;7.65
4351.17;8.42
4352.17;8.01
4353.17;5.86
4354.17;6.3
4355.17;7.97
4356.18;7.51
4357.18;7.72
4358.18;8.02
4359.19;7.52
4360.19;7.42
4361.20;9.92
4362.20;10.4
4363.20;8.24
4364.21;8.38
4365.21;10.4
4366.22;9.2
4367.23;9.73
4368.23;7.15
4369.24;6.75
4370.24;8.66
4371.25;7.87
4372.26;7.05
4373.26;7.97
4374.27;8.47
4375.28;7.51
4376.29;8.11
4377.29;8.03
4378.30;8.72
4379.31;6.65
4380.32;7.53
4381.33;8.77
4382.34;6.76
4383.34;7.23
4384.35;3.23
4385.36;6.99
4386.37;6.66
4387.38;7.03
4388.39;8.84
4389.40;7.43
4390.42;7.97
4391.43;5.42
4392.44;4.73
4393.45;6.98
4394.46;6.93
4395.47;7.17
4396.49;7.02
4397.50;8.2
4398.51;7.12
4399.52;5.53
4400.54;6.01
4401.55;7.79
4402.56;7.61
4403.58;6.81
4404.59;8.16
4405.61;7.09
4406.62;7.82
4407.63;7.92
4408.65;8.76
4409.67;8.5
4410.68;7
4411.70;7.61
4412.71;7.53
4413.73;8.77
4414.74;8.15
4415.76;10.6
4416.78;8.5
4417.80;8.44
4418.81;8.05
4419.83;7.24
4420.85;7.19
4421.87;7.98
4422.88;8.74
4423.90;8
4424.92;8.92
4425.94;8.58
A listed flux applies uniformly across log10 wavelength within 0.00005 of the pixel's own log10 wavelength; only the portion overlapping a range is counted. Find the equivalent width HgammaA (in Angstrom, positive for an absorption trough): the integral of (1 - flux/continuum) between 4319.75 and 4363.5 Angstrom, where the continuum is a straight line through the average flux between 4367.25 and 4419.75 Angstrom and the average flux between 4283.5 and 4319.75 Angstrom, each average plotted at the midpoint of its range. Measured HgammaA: -3.66 Angstrom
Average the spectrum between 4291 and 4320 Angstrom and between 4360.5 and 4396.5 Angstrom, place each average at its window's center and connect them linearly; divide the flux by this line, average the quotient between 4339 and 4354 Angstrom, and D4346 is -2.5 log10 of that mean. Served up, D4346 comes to 0.07 mag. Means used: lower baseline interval 6.28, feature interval 6.63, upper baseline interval 7.67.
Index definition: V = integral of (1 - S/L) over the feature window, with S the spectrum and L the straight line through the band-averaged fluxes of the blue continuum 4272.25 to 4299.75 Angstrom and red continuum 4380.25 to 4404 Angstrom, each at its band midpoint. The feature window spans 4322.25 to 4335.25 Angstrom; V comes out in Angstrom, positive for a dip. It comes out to -2.0 Angstrom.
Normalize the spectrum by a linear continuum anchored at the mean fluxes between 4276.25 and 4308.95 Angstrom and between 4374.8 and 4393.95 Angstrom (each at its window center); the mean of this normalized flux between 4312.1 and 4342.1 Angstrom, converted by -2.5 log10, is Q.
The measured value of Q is -0.11 mag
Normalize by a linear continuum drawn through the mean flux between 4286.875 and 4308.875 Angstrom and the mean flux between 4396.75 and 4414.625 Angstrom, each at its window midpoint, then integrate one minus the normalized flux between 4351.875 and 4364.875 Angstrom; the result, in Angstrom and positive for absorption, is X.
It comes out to -2.1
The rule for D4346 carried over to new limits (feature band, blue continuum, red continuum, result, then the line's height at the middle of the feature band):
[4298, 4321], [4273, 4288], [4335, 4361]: 0.107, 6.77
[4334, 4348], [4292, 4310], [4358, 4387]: 0.079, 7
